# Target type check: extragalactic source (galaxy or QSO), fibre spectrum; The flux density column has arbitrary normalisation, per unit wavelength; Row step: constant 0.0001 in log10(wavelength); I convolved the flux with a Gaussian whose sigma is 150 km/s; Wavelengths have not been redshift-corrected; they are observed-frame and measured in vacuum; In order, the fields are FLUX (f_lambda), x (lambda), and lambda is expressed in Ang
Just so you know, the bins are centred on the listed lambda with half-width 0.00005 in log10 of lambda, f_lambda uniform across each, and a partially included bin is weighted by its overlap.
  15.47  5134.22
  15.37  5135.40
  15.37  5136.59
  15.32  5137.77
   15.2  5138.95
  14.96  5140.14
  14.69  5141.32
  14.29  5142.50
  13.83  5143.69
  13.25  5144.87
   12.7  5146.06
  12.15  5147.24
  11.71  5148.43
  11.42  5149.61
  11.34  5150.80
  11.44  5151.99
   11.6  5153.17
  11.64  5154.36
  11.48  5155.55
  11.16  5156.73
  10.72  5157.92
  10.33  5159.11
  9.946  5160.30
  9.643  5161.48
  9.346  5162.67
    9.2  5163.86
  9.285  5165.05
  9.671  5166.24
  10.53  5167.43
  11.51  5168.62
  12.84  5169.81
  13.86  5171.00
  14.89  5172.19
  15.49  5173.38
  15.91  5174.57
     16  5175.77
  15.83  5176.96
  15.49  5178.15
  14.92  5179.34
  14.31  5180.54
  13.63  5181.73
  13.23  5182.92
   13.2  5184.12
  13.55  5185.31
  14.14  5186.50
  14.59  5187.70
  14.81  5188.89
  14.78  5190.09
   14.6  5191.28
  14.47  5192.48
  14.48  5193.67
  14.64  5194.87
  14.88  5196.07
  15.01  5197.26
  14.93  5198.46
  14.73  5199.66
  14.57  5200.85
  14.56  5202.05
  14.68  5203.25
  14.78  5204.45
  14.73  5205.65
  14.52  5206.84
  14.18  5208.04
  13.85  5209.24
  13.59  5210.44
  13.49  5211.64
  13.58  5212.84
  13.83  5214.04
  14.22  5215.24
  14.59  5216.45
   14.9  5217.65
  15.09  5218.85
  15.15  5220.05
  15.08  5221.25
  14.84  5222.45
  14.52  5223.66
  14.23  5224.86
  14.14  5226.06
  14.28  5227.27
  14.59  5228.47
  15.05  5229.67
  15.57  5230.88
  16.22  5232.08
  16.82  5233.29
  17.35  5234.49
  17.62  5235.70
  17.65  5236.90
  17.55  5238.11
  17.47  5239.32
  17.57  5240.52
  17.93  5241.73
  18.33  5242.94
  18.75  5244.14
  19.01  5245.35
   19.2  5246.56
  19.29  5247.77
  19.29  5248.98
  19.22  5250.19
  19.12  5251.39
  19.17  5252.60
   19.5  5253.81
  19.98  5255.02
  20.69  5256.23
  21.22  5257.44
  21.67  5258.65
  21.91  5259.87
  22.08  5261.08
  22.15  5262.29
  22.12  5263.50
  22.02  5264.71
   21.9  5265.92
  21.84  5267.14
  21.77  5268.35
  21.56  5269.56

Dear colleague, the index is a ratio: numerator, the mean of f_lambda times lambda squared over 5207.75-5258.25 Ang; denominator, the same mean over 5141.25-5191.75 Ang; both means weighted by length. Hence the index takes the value 1.34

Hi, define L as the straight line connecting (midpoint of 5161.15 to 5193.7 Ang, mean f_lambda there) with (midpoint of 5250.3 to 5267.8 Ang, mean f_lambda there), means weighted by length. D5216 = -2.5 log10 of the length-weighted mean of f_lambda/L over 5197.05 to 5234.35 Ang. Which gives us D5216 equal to 0.15 mag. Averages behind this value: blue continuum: 13.4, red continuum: 21.1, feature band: 14.7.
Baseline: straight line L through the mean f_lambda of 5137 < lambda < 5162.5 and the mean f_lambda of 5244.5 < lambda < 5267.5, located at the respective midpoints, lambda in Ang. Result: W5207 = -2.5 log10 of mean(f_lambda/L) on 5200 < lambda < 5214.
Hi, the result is 0.18 mag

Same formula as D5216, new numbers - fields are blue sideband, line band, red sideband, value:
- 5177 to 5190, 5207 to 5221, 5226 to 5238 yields 0.085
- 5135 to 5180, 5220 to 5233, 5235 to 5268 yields 0.199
